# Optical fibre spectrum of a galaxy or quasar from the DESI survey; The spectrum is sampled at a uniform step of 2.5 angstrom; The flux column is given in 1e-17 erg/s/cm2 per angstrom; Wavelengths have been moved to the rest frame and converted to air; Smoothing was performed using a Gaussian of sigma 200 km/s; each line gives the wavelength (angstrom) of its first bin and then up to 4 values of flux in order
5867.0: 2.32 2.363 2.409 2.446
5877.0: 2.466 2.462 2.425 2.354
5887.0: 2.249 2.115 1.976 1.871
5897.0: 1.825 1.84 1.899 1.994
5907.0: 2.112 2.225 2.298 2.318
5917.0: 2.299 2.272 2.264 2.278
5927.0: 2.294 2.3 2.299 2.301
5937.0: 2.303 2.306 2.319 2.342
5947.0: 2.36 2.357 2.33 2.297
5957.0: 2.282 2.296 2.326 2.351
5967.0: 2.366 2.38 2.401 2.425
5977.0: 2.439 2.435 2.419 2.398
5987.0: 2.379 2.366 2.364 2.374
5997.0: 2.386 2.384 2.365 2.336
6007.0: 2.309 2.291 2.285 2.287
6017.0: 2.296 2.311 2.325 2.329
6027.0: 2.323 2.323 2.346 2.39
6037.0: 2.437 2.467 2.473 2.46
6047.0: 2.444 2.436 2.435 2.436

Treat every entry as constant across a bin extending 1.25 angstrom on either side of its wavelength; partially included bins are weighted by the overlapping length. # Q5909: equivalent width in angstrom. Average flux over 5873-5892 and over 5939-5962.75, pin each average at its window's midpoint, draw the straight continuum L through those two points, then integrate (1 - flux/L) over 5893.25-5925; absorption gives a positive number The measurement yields 3.0 angstrom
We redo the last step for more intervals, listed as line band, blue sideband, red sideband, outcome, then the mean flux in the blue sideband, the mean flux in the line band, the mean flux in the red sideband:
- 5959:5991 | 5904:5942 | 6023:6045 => -0.8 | 2.26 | 2.39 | 2.39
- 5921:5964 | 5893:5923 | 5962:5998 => -1.4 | 2.1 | 2.31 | 2.39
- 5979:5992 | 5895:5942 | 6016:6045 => -0.5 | 2.19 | 2.39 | 2.37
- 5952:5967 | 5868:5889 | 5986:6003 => 0.4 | 2.39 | 2.32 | 2.37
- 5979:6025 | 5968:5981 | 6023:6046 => 1.1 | 2.42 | 2.35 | 2.39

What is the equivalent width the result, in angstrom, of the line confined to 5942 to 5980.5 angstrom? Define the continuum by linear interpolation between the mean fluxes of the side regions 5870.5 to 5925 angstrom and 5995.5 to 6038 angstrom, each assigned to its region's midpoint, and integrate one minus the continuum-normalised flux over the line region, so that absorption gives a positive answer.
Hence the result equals -1.44 angstrom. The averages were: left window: 2.2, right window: 2.34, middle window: 2.36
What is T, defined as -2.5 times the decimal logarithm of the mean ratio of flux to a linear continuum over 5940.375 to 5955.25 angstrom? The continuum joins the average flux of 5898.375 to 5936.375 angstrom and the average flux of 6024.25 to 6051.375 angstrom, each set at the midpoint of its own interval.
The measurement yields -0.04 mag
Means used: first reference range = 2.2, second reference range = 2.41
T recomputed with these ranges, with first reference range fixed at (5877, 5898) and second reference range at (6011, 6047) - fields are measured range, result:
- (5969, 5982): -0.057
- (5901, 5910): 0.080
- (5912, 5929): -0.031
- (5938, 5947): -0.035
